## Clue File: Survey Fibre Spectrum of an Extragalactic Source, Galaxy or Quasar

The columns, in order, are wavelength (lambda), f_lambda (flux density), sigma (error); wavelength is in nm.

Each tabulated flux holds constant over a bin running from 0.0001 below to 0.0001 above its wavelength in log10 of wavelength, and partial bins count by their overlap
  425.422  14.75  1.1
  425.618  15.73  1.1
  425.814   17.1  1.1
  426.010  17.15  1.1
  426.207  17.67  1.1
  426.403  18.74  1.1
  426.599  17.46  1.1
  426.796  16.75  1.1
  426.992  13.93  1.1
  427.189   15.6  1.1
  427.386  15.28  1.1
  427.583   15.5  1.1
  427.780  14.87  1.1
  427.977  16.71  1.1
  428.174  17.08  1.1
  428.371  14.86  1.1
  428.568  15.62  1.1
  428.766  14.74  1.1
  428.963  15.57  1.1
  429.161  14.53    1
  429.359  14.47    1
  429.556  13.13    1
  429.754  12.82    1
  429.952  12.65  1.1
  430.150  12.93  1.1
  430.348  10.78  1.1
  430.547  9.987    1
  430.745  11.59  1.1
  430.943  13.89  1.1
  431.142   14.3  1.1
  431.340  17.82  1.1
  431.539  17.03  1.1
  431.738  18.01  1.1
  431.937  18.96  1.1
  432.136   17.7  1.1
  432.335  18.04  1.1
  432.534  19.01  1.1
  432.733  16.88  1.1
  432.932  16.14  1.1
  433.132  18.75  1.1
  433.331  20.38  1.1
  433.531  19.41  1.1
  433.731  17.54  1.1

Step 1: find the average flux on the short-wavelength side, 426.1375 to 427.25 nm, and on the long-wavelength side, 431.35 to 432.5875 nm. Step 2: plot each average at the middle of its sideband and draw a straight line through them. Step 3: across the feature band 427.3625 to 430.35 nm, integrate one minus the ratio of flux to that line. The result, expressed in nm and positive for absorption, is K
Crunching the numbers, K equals 0.46 nm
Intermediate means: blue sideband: 16.7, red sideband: 18.1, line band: 14.6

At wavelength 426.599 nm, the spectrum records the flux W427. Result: 17.46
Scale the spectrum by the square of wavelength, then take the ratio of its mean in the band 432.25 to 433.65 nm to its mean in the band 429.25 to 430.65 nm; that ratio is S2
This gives 1.5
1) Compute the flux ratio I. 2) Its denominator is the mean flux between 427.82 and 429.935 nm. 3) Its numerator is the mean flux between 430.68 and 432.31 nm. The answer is 1.10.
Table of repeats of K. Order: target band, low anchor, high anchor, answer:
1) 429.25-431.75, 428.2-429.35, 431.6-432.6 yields 0.47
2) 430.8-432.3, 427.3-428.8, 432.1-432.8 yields 0.07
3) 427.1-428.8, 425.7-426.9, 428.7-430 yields 0.00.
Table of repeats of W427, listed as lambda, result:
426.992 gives 13.93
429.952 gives 12.65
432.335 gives 18.04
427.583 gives 15.5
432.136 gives 17.7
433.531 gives 19.41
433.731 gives 17.54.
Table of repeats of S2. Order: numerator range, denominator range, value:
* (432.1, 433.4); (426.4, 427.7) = 1.16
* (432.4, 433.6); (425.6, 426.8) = 1.09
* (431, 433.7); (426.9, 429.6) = 1.20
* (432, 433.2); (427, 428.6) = 1.16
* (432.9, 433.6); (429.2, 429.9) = 1.42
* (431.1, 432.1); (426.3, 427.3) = 1.08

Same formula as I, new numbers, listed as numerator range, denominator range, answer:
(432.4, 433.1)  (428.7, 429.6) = 1.20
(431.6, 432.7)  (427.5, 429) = 1.17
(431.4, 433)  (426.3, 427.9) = 1.11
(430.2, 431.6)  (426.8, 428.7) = 0.87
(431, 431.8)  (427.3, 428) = 1.07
